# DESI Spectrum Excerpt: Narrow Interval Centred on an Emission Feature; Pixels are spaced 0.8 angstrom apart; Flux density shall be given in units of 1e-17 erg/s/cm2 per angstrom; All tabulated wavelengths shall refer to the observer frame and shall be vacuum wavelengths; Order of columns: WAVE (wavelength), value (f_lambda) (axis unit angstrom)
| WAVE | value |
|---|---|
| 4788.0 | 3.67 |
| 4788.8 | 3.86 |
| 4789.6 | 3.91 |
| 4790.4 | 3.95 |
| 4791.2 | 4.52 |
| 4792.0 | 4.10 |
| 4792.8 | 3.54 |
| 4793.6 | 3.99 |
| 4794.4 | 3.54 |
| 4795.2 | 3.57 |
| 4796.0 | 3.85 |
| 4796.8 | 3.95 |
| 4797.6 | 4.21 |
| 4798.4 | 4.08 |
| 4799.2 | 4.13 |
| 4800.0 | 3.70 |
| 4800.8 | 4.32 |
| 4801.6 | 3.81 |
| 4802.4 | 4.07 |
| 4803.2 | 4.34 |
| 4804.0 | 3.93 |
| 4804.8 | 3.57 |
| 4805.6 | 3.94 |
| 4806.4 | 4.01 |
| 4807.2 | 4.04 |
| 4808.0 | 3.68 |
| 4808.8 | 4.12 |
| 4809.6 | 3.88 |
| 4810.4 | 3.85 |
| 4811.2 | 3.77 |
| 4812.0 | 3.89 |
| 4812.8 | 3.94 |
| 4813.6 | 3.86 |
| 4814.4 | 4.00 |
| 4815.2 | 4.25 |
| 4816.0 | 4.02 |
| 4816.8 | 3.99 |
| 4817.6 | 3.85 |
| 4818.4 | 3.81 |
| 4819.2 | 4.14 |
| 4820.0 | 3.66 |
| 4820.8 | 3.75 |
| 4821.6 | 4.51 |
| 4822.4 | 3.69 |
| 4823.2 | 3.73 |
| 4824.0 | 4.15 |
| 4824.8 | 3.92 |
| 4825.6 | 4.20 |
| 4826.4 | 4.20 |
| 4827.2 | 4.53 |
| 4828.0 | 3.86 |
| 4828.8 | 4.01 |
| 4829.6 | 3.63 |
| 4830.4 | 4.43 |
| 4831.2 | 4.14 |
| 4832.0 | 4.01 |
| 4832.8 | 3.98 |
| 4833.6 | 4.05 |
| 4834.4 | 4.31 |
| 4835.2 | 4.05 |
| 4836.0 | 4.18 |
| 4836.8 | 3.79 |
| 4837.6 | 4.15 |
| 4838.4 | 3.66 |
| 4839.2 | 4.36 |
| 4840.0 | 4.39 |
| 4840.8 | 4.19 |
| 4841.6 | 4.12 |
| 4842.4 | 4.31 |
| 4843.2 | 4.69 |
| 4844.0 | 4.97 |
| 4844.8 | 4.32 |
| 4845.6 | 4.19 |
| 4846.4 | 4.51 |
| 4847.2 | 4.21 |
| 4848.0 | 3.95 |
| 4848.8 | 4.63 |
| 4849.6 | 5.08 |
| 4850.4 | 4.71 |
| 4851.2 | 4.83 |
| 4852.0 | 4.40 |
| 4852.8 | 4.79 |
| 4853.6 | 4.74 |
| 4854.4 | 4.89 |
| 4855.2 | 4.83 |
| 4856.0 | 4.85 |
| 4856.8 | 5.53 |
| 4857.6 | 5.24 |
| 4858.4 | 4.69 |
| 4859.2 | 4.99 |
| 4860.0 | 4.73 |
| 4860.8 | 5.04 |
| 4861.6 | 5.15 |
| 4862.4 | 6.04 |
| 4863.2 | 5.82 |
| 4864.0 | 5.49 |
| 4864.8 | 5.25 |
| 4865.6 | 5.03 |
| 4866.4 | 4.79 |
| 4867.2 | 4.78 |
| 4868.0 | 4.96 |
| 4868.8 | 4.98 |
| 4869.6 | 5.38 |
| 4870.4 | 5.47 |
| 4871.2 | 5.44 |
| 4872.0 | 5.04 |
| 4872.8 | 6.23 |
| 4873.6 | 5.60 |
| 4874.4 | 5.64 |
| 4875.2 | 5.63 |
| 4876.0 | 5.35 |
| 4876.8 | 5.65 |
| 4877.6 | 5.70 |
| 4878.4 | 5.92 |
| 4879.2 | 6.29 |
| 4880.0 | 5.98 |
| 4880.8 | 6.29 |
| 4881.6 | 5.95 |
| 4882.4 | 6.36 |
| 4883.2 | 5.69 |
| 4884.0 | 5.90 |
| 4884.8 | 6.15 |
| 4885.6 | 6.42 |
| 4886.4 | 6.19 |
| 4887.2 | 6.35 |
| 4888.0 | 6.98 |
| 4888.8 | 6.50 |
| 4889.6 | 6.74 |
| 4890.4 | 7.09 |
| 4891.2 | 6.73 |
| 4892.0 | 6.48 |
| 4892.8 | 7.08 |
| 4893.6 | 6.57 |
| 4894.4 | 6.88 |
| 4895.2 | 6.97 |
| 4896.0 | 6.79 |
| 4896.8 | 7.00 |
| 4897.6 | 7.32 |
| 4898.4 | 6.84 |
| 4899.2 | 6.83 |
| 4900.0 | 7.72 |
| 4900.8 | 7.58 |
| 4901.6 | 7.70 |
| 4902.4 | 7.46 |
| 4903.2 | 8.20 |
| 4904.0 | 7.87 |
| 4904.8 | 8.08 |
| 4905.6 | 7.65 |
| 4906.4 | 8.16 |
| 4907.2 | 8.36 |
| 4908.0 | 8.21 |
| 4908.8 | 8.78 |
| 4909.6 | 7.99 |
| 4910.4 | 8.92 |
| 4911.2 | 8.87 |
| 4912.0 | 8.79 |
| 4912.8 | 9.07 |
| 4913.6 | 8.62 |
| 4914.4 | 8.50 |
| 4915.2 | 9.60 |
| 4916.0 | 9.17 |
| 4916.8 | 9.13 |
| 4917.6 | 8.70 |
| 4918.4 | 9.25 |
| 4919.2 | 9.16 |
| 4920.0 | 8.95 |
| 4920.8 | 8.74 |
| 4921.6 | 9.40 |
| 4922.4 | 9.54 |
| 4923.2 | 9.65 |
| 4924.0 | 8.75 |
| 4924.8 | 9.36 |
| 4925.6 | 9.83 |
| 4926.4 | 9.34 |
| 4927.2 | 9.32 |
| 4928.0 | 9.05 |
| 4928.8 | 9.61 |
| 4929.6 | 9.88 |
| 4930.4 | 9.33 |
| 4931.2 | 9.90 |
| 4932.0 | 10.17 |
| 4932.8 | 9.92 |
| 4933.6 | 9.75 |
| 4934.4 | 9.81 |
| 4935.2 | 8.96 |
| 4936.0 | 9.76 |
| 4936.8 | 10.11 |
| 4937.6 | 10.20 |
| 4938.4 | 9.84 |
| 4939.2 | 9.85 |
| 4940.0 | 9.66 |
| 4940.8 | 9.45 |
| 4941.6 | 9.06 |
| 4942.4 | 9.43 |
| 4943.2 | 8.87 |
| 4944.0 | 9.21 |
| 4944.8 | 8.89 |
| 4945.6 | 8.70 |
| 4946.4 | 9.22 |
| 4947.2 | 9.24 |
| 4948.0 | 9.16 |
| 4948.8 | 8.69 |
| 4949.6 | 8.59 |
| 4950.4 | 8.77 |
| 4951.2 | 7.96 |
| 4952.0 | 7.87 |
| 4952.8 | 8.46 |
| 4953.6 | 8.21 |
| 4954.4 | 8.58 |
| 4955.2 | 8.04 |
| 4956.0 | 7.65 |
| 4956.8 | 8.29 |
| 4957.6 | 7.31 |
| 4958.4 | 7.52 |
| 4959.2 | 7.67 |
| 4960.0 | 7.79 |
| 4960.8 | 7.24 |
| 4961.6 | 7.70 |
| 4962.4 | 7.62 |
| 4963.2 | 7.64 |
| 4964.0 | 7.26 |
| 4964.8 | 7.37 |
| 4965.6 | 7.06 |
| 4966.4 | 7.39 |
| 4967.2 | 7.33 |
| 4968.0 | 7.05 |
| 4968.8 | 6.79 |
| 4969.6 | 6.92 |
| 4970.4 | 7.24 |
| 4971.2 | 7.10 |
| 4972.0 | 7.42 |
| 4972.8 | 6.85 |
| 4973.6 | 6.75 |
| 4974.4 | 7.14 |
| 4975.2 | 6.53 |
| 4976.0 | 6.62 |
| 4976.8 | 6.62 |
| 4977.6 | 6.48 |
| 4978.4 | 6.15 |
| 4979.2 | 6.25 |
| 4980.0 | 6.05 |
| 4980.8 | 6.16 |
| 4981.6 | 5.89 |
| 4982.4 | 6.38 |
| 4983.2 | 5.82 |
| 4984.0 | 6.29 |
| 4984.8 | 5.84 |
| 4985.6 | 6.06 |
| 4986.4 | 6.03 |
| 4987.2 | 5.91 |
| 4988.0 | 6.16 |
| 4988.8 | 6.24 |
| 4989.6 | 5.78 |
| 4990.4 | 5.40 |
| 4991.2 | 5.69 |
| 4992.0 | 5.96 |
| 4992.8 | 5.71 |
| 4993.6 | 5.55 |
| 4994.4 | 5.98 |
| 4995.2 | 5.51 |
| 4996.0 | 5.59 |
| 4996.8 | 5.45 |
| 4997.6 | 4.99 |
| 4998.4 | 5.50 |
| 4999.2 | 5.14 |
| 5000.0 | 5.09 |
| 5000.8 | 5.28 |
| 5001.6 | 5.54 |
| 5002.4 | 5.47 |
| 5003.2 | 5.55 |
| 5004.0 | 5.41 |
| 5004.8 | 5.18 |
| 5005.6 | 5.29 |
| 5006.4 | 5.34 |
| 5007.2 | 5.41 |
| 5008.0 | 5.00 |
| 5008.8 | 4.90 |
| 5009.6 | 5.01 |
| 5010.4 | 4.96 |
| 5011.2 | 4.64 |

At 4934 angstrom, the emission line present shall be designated C IV 1549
